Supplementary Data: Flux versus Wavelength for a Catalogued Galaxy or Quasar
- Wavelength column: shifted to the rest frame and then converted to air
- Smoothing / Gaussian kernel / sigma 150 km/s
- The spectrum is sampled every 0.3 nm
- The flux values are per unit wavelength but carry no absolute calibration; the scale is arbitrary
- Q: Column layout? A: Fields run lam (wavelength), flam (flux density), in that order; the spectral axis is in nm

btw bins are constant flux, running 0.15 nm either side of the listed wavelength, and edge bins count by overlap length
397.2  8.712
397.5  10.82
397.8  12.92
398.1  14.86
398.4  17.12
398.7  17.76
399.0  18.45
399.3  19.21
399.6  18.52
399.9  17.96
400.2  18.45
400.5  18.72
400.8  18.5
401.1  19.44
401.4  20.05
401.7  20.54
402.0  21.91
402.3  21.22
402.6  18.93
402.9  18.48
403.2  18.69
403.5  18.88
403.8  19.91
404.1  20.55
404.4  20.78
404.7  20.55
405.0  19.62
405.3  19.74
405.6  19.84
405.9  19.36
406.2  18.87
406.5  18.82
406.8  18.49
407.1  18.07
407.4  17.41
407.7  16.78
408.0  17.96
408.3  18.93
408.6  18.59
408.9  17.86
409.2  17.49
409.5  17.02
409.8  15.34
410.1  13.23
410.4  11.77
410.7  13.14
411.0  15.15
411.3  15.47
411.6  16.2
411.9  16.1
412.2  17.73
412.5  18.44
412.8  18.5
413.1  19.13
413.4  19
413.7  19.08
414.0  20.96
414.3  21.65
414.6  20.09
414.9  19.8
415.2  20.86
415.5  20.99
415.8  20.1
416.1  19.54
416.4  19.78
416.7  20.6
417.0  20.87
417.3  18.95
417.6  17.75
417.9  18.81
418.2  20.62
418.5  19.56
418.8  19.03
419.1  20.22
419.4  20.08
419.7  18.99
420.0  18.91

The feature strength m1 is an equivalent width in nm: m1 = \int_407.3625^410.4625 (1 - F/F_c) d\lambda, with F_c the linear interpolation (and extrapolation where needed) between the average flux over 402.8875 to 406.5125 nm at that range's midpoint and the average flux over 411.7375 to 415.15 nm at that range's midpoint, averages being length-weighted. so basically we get 0.43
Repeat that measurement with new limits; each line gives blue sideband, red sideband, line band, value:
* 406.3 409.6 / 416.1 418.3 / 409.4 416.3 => 0.387 nm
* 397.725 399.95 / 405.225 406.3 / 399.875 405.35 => -0.367 nm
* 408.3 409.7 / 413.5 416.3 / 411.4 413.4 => 0.158 nm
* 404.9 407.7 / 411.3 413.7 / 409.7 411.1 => 0.349 nm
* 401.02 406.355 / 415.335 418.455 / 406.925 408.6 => 0.163 nm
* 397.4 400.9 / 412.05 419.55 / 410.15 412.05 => 0.439 nm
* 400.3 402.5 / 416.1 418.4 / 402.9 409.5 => 0.339 nm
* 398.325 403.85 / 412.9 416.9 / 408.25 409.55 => 0.112 nm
